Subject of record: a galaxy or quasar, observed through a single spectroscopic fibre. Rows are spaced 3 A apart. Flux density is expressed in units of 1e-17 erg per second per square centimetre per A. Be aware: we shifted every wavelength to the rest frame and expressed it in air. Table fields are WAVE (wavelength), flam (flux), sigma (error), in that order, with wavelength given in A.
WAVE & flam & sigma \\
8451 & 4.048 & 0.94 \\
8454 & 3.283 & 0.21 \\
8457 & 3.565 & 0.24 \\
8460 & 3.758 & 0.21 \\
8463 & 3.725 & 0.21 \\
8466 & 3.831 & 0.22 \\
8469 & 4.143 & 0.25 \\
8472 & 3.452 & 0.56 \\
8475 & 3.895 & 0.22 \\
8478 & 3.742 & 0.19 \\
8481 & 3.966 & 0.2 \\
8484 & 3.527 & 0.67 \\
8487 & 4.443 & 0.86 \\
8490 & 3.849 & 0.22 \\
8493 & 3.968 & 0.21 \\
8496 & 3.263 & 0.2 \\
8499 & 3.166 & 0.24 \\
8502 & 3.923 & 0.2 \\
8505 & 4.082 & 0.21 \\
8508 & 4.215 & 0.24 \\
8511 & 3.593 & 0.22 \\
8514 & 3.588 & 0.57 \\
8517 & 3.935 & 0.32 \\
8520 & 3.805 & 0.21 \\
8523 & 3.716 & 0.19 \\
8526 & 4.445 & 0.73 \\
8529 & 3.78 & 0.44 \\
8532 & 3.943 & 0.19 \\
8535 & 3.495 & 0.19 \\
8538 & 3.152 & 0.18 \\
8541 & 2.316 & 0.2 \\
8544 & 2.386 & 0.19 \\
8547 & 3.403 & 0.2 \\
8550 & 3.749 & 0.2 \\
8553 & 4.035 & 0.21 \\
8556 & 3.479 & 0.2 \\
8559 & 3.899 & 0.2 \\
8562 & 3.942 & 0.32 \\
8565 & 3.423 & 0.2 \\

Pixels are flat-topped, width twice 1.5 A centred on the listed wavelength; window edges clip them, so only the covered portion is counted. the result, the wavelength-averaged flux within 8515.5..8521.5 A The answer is 3.87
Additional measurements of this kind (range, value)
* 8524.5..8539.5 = 3.76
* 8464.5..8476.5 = 3.83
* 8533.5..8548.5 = 2.95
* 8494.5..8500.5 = 3.21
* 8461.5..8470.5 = 3.9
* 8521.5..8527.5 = 4.08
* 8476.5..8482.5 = 3.85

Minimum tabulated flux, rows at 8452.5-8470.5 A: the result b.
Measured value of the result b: 3.283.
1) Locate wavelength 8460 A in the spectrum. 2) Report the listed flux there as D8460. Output 3.758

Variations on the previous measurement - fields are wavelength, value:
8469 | 4.143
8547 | 3.403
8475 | 3.895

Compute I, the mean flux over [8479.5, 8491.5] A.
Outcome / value 3.95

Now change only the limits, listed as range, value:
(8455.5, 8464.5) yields 3.68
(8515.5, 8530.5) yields 3.94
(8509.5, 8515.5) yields 3.59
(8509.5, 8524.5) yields 3.73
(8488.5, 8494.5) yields 3.91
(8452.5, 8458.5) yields 3.42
